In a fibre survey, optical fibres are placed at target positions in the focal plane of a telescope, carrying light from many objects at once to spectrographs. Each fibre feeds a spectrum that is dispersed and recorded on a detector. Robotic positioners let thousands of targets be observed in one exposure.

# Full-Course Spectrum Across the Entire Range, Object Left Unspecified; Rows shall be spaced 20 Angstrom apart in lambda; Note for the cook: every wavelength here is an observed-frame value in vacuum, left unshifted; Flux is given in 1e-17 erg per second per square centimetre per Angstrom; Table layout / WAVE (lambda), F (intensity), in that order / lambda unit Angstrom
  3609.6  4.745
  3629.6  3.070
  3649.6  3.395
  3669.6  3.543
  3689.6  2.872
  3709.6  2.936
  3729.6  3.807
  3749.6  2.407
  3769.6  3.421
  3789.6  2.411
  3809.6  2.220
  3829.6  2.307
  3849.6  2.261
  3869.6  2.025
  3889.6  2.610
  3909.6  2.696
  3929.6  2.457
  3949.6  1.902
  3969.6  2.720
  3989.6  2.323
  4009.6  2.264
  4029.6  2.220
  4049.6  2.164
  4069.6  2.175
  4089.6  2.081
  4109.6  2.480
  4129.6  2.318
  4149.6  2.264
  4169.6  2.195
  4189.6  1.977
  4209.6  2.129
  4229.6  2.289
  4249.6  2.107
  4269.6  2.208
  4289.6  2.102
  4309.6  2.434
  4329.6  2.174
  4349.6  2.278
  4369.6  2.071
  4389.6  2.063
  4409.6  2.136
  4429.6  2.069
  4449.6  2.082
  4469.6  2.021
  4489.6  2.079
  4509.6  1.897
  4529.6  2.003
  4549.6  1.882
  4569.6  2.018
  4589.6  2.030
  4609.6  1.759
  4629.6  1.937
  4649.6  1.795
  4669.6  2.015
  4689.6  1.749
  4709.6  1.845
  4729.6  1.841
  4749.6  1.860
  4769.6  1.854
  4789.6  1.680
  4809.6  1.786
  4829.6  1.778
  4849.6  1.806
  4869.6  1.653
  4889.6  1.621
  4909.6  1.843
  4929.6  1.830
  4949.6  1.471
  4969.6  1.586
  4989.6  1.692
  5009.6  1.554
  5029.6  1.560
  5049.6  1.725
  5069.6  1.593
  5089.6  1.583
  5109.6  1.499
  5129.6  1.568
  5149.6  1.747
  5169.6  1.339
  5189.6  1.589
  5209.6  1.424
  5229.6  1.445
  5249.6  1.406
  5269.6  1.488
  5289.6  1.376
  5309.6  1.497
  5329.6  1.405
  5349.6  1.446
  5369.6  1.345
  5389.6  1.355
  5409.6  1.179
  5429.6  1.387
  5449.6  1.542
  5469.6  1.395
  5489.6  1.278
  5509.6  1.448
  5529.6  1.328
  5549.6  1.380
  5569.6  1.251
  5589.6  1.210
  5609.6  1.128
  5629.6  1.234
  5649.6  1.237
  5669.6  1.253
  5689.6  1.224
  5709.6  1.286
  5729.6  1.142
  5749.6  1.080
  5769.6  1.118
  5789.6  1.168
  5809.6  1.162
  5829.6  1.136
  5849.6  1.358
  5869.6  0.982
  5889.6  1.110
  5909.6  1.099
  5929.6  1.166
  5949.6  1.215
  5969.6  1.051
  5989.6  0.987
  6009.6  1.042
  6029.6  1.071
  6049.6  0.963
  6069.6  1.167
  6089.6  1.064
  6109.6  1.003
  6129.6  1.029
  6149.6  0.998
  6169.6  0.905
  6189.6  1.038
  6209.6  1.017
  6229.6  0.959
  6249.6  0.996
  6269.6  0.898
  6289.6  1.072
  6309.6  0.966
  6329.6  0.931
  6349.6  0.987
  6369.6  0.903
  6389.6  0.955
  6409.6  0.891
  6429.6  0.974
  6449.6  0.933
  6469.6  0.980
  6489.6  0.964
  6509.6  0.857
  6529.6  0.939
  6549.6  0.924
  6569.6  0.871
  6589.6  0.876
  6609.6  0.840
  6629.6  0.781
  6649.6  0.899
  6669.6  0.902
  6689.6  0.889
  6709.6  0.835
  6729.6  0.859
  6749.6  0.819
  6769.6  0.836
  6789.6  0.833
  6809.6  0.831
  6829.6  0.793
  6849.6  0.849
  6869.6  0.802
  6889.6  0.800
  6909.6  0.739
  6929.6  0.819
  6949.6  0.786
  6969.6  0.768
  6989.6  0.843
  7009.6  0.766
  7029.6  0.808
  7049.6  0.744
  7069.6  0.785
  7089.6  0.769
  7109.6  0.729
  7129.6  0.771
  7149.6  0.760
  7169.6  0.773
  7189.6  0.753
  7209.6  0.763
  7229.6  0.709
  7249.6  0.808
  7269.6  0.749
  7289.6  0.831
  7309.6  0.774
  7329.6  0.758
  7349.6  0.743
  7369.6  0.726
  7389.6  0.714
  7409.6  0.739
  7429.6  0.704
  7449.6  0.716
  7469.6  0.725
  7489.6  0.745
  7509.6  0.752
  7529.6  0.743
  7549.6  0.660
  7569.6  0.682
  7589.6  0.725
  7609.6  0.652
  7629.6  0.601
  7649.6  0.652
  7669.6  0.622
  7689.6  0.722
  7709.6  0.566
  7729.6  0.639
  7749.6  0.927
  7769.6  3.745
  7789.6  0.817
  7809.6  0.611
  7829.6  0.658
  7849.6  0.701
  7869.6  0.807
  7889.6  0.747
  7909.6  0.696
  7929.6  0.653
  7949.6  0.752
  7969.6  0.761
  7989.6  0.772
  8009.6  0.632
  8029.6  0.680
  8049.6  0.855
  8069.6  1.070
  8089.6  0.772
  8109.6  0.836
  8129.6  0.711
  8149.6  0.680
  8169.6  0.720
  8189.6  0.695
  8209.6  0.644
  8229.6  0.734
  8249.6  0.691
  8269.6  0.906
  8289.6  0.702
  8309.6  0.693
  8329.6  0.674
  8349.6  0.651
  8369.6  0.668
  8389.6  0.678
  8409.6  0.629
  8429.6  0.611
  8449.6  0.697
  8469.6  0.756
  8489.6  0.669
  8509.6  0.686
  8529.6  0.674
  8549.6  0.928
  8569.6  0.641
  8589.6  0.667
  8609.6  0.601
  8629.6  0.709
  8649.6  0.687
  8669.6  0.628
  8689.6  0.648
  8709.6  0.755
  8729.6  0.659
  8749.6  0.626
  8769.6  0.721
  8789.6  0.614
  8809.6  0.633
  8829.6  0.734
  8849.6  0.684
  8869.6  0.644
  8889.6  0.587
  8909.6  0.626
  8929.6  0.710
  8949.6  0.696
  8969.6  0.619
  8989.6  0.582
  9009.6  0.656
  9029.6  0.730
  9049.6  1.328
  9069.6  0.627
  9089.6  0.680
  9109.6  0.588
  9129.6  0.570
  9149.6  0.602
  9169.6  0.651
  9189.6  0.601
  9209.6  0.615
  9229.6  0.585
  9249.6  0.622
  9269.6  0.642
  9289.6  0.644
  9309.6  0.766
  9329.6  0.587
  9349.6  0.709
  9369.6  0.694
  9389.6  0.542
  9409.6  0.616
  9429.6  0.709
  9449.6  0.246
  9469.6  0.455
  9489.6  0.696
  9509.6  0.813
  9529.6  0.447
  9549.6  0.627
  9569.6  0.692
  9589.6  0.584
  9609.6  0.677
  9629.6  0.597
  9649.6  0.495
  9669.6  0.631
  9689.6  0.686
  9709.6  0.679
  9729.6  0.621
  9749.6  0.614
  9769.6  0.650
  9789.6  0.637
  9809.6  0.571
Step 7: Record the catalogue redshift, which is 1.084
